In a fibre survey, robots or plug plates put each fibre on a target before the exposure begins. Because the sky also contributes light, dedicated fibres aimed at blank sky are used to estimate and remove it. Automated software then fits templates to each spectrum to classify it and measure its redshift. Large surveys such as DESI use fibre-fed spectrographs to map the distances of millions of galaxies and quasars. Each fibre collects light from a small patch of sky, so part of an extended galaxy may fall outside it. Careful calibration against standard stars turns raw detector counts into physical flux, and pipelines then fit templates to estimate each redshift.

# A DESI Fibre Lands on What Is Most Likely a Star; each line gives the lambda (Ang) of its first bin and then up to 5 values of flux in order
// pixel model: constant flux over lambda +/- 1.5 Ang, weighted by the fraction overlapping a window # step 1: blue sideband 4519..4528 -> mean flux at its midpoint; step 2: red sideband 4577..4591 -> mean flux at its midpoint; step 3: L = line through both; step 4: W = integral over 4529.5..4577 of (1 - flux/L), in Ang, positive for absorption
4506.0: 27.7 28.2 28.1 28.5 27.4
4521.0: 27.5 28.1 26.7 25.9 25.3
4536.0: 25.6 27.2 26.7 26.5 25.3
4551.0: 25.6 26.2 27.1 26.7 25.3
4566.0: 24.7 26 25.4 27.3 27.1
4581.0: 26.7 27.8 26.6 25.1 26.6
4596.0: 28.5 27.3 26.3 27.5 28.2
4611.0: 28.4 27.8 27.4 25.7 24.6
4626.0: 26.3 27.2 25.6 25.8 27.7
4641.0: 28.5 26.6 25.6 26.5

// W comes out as 1.80 Ang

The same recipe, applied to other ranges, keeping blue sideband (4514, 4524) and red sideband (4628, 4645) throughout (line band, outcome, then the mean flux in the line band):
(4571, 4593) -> 0.6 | 26.6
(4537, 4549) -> 0.5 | 26.4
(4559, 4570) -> 0.7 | 25.6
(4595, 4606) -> -0.1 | 27.3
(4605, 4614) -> -0.3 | 28.1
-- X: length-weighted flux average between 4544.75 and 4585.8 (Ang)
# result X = 26.3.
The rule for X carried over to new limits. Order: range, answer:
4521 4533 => 26.8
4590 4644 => 27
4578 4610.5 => 27.1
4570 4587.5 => 26.8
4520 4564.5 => 26.4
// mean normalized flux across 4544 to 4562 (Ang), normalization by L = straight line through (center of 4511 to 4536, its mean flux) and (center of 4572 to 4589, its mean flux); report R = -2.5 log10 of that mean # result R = 0.03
